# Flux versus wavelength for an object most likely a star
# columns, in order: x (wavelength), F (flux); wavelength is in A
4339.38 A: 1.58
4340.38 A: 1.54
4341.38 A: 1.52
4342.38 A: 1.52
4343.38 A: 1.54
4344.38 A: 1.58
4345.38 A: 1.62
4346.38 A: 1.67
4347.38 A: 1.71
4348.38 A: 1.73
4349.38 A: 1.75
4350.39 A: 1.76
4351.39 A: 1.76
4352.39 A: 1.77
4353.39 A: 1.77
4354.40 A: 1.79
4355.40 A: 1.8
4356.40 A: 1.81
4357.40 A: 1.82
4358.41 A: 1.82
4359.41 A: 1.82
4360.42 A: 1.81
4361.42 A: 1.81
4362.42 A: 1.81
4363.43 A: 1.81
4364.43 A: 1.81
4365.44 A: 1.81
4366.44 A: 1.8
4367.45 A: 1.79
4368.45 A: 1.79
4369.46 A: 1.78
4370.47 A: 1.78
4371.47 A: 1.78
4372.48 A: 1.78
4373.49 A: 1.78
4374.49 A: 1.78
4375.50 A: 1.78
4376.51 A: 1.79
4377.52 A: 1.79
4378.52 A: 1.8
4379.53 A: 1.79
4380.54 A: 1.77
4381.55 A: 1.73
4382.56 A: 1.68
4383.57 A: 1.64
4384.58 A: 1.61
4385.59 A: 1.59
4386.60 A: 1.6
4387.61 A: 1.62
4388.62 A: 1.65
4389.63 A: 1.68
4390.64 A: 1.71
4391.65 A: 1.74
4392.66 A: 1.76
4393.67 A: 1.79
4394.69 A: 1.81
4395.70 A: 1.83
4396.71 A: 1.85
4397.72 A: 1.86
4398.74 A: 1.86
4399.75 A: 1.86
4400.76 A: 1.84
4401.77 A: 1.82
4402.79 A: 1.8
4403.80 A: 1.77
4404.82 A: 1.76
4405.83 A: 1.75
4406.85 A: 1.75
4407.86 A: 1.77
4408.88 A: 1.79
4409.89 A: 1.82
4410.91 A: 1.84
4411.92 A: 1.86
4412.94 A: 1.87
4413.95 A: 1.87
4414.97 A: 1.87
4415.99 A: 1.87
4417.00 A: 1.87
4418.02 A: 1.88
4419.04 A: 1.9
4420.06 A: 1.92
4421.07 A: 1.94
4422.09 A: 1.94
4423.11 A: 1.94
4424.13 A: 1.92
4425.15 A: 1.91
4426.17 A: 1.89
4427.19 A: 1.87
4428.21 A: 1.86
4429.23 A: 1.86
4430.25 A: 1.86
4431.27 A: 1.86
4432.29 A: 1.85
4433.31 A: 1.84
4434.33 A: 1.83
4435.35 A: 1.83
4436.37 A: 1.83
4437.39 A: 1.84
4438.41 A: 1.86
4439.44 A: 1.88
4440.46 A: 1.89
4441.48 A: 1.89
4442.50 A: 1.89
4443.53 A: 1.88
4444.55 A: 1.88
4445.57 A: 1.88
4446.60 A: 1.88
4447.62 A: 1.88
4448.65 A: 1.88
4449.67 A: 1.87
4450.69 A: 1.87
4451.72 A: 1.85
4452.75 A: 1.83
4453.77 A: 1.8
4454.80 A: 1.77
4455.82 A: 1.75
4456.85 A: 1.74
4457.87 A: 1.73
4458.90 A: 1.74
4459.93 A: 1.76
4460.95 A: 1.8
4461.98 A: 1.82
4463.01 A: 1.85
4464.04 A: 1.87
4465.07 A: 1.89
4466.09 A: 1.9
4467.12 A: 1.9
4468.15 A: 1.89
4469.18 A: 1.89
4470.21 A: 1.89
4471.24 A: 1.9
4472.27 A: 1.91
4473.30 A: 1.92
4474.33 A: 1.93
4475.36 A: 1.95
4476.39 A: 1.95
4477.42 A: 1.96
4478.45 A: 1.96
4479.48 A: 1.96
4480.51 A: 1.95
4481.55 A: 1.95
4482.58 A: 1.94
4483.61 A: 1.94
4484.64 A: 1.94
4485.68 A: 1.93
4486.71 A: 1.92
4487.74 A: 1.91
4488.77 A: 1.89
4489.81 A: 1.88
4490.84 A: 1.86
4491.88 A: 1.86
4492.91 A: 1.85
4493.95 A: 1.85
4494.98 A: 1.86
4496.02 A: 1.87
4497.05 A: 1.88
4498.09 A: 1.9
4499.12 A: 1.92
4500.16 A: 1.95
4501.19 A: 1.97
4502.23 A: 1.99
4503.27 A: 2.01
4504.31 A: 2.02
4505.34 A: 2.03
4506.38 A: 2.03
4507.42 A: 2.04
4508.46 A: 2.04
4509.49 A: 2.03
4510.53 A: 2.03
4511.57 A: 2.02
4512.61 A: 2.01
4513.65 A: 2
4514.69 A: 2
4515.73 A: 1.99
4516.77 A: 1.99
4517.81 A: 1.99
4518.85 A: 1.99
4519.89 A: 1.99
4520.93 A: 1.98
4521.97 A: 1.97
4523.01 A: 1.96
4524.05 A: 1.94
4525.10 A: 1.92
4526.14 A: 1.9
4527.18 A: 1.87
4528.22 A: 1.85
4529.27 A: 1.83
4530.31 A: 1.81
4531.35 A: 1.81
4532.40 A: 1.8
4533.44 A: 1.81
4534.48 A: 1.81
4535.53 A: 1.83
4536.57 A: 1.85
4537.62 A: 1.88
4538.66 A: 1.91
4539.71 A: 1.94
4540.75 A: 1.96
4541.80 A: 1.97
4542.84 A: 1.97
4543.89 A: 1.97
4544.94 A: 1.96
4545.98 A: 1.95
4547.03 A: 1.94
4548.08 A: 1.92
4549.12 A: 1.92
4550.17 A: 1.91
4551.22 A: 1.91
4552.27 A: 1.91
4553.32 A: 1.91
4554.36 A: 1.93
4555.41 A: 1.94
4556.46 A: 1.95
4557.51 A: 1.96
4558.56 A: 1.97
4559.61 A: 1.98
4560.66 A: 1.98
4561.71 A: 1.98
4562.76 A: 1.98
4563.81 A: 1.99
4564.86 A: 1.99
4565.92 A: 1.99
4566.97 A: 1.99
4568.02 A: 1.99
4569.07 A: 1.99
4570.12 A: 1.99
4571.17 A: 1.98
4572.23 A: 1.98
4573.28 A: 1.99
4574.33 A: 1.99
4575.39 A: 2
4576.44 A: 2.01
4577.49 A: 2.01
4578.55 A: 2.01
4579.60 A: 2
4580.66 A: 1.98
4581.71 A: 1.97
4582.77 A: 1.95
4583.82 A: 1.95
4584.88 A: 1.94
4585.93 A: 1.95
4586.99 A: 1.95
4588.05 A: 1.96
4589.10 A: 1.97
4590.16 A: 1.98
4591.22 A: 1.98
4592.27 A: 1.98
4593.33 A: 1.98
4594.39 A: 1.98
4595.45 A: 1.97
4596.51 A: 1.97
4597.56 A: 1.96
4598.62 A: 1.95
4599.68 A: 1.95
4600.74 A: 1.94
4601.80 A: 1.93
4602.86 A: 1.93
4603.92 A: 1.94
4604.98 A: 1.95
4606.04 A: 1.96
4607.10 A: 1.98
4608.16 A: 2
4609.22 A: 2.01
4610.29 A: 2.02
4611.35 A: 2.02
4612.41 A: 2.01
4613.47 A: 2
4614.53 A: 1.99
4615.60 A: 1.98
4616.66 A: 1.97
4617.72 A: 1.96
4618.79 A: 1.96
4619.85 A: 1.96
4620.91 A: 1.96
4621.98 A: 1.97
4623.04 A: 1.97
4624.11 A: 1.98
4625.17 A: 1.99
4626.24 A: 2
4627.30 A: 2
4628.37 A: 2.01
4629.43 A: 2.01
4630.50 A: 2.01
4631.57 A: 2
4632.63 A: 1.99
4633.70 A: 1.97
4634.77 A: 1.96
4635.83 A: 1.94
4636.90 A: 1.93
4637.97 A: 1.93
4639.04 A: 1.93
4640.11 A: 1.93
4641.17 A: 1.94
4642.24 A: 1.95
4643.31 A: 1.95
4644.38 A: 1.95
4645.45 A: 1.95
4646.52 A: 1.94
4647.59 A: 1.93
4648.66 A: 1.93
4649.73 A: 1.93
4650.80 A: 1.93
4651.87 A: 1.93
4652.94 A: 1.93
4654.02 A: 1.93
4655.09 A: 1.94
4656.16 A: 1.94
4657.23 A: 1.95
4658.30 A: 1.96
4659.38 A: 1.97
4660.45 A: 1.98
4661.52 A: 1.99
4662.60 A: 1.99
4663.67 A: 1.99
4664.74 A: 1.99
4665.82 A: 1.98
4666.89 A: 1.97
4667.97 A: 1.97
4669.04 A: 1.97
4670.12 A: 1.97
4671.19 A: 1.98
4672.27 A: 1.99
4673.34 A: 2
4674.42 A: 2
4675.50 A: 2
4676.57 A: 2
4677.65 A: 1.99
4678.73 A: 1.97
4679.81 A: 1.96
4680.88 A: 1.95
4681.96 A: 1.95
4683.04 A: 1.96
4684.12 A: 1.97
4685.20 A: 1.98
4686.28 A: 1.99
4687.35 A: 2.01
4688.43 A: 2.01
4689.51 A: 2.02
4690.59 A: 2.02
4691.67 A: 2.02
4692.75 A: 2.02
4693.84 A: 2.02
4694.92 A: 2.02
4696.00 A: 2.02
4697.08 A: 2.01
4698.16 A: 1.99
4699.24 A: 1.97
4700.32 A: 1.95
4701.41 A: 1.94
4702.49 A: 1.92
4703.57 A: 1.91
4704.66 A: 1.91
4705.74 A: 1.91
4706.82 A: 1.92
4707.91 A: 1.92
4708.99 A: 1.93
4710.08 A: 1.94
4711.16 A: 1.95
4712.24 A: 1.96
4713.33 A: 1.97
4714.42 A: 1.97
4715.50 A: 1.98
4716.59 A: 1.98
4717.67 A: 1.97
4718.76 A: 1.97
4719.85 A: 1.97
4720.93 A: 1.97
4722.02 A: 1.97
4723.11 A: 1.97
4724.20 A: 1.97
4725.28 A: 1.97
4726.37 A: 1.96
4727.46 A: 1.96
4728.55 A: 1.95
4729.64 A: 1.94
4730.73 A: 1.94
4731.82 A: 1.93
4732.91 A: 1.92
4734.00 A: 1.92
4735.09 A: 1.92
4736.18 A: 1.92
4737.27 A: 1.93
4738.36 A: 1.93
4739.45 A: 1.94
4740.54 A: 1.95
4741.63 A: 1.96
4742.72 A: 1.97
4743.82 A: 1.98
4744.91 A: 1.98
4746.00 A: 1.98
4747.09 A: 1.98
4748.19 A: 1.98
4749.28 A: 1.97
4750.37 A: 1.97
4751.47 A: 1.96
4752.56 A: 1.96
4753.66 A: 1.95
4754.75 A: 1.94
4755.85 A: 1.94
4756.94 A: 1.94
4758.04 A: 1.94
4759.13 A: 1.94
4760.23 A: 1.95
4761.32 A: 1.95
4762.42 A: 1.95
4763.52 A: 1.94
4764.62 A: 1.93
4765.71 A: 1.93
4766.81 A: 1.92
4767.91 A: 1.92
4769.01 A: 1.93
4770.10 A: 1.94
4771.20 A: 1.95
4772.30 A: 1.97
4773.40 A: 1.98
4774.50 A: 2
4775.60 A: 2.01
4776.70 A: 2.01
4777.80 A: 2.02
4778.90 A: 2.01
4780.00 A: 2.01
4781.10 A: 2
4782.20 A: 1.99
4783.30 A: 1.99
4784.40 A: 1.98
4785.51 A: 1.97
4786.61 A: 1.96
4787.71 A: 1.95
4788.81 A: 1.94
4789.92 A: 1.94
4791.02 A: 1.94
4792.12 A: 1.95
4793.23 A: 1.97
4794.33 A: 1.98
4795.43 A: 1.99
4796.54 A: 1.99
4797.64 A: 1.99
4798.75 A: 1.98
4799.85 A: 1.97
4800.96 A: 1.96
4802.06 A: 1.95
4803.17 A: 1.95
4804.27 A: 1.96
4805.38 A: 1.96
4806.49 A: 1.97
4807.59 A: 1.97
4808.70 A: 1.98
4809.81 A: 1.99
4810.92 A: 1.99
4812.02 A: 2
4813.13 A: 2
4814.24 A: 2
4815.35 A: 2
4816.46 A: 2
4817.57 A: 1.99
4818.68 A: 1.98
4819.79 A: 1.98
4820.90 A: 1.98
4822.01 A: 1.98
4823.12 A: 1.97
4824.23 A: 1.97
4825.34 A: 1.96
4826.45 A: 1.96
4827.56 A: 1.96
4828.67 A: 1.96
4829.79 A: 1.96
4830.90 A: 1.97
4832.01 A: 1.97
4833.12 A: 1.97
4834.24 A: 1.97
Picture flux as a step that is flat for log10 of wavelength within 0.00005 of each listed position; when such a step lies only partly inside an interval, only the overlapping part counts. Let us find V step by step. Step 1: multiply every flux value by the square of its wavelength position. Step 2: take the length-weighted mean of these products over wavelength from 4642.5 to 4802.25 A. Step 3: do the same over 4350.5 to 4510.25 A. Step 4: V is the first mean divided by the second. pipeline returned 1.2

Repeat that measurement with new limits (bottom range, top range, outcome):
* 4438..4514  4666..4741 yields 1.14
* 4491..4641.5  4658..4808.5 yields 1.08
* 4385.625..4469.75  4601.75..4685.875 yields 1.18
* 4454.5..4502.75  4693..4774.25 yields 1.16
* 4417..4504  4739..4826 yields 1.20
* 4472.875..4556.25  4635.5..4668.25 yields 1.07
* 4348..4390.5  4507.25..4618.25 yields 1.21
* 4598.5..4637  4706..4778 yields 1.04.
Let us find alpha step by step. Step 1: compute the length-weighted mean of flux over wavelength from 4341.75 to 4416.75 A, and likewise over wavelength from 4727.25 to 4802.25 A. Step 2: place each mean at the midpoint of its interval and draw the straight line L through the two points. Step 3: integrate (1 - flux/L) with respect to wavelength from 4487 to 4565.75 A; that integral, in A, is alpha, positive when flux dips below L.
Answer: -4.1 A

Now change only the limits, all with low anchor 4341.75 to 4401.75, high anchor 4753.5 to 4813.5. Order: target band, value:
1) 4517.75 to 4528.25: -0.65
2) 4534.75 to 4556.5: -0.95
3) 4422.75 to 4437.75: -0.69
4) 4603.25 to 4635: -1.74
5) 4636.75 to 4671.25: -0.98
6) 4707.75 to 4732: -0.33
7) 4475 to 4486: -0.85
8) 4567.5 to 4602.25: -2.06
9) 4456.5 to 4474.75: -0.52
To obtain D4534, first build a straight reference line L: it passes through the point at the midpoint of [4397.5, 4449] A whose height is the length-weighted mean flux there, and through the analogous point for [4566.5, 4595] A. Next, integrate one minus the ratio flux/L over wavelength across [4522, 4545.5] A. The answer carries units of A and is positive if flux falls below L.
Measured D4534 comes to 0.6 A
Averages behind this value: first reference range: 1.86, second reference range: 1.98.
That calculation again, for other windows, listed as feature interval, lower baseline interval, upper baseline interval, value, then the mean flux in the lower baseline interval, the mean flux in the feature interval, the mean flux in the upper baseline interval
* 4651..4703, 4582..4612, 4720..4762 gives -0.5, 1.97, 1.98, 1.95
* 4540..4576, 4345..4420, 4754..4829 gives -2.0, 1.78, 1.96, 1.97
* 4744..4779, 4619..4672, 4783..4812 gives 0.1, 1.96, 1.96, 1.97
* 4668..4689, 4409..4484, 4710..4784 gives -0.4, 1.87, 1.98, 1.96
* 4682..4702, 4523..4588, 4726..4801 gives -0.4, 1.94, 1.99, 1.96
